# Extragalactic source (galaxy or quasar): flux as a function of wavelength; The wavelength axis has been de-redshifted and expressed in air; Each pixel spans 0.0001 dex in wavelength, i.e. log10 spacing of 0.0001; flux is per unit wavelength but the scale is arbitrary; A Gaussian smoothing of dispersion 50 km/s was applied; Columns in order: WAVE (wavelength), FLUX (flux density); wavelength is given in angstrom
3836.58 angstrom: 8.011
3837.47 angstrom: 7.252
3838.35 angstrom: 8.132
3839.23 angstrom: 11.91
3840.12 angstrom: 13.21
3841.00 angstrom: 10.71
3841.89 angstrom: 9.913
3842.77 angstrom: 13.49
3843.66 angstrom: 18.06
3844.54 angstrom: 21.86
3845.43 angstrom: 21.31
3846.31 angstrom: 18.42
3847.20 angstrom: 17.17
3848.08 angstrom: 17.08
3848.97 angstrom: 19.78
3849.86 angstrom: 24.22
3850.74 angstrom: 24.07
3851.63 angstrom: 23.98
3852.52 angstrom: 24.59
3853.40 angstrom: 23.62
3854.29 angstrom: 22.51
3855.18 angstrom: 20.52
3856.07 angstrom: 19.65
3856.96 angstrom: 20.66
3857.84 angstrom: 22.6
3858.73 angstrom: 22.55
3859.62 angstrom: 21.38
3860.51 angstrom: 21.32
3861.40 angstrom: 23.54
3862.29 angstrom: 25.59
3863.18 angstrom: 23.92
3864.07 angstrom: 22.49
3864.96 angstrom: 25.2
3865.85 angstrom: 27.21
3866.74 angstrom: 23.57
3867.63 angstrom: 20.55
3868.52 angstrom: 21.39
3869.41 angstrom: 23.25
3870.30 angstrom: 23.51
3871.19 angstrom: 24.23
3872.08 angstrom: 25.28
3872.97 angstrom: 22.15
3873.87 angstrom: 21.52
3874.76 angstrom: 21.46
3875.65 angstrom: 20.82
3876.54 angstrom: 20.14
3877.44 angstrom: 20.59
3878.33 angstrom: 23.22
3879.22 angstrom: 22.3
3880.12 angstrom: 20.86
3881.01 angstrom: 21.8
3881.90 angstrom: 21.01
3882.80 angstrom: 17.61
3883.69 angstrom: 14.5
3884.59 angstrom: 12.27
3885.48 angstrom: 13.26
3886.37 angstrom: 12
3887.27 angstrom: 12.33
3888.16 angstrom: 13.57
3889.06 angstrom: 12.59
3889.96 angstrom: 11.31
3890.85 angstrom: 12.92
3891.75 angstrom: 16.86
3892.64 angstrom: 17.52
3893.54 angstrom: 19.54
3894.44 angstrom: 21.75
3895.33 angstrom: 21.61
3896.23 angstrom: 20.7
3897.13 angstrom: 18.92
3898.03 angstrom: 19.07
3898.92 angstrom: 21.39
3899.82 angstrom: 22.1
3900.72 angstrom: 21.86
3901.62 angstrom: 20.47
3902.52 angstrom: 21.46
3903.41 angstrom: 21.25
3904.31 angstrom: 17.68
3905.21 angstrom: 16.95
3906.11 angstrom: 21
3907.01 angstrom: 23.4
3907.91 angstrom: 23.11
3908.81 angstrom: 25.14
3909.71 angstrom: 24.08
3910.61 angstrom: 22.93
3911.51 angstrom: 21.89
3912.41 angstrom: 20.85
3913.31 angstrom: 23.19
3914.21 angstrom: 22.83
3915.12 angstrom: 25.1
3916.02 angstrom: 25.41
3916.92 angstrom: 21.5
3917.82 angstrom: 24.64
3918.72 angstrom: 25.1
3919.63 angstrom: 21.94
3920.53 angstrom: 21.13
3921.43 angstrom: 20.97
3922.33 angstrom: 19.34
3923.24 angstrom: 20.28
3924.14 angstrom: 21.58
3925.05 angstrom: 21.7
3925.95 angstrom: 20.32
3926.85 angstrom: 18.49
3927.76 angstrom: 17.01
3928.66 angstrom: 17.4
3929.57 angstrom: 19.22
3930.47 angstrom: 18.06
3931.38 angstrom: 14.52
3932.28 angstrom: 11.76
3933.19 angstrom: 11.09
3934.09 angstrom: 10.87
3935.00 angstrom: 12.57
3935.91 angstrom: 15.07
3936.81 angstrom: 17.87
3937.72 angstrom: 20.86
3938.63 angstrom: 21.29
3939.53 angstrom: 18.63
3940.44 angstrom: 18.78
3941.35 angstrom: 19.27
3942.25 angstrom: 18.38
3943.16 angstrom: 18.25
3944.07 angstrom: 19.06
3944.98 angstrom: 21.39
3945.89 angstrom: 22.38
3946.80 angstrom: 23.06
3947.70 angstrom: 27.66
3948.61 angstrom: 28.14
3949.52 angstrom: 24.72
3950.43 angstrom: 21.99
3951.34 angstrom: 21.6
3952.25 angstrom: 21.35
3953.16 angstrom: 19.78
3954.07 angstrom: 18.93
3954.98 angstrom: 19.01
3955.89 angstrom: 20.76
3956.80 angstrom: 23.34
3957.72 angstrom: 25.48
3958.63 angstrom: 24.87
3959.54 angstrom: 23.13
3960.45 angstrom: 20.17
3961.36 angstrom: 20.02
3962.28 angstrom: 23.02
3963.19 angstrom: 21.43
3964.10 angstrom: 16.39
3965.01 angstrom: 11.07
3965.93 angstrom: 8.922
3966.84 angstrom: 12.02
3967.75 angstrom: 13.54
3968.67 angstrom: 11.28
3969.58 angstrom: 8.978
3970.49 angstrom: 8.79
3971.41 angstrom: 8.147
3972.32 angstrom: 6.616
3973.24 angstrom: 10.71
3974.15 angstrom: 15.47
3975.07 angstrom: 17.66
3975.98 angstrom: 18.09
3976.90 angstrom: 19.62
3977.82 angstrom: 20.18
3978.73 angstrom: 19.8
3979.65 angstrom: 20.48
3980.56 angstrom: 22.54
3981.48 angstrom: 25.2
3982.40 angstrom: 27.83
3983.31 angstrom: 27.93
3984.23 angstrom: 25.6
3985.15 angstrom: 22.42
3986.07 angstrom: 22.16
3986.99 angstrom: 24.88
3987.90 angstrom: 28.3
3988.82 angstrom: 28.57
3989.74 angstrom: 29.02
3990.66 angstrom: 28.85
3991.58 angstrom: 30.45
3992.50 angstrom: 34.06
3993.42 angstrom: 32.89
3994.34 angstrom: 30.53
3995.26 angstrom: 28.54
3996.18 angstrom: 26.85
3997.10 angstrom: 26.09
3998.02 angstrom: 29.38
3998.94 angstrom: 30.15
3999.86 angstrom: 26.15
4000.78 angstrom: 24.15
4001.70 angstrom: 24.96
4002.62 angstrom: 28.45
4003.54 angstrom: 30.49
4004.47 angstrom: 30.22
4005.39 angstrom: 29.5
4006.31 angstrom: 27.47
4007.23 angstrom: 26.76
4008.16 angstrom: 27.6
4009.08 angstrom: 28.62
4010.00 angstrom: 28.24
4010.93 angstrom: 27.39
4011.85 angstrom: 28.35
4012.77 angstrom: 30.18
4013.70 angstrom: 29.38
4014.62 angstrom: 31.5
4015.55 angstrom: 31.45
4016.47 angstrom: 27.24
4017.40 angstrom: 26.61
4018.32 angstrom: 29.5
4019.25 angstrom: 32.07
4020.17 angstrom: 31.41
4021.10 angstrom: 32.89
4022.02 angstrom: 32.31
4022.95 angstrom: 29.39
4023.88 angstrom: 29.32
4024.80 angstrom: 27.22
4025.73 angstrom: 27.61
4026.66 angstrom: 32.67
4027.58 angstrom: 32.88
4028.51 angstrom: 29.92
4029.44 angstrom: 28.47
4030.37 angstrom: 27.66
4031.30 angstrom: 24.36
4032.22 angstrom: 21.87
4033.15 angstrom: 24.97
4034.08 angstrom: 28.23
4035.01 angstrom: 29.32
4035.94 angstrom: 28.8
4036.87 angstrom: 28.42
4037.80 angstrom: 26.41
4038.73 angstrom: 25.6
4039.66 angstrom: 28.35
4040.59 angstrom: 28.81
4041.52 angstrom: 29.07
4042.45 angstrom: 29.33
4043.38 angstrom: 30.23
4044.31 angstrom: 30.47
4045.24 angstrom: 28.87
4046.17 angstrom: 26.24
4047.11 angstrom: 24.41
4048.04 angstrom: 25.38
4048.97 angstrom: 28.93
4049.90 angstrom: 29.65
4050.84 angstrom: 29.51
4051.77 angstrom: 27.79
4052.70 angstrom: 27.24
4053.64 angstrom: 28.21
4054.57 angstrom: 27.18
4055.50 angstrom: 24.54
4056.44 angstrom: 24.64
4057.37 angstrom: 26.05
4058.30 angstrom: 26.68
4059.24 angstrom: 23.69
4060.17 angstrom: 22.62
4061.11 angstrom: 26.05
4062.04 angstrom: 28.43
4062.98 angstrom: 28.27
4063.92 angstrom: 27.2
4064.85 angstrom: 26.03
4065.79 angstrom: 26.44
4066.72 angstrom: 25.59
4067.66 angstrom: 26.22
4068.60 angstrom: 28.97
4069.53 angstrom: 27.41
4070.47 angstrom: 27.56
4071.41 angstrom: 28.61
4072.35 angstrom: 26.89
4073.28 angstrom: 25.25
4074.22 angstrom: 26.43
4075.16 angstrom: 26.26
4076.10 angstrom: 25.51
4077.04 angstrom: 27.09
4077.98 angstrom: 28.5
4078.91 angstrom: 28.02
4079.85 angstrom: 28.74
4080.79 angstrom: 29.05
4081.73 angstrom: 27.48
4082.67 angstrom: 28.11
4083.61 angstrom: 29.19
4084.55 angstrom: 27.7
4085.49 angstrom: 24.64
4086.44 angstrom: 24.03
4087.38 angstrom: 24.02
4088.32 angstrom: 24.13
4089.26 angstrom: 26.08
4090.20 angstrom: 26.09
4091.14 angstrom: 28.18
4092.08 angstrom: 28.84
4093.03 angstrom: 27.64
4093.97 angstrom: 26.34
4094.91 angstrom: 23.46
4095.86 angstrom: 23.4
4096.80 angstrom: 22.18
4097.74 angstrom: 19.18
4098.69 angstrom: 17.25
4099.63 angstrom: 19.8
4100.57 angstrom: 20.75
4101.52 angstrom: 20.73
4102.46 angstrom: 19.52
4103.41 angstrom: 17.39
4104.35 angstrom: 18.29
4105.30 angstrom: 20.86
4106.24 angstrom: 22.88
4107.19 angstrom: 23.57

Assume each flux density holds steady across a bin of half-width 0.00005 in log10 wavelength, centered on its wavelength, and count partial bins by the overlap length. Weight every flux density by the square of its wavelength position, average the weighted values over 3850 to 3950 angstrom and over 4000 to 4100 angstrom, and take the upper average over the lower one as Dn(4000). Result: 1.44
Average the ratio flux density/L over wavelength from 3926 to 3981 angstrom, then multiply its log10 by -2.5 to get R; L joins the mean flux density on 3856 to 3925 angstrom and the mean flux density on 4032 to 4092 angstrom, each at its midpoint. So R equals 0.27 mag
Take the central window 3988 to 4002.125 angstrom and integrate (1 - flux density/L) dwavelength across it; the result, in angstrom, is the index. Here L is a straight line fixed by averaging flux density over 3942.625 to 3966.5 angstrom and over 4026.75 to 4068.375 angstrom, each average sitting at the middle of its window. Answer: -2.99 angstrom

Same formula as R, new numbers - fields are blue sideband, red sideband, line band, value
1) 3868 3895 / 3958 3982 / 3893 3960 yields -0.17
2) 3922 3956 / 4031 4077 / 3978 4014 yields -0.18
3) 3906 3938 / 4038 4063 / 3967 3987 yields 0.29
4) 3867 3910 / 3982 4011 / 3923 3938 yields 0.33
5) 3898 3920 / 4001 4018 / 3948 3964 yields 0.14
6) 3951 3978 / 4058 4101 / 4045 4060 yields -0.13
